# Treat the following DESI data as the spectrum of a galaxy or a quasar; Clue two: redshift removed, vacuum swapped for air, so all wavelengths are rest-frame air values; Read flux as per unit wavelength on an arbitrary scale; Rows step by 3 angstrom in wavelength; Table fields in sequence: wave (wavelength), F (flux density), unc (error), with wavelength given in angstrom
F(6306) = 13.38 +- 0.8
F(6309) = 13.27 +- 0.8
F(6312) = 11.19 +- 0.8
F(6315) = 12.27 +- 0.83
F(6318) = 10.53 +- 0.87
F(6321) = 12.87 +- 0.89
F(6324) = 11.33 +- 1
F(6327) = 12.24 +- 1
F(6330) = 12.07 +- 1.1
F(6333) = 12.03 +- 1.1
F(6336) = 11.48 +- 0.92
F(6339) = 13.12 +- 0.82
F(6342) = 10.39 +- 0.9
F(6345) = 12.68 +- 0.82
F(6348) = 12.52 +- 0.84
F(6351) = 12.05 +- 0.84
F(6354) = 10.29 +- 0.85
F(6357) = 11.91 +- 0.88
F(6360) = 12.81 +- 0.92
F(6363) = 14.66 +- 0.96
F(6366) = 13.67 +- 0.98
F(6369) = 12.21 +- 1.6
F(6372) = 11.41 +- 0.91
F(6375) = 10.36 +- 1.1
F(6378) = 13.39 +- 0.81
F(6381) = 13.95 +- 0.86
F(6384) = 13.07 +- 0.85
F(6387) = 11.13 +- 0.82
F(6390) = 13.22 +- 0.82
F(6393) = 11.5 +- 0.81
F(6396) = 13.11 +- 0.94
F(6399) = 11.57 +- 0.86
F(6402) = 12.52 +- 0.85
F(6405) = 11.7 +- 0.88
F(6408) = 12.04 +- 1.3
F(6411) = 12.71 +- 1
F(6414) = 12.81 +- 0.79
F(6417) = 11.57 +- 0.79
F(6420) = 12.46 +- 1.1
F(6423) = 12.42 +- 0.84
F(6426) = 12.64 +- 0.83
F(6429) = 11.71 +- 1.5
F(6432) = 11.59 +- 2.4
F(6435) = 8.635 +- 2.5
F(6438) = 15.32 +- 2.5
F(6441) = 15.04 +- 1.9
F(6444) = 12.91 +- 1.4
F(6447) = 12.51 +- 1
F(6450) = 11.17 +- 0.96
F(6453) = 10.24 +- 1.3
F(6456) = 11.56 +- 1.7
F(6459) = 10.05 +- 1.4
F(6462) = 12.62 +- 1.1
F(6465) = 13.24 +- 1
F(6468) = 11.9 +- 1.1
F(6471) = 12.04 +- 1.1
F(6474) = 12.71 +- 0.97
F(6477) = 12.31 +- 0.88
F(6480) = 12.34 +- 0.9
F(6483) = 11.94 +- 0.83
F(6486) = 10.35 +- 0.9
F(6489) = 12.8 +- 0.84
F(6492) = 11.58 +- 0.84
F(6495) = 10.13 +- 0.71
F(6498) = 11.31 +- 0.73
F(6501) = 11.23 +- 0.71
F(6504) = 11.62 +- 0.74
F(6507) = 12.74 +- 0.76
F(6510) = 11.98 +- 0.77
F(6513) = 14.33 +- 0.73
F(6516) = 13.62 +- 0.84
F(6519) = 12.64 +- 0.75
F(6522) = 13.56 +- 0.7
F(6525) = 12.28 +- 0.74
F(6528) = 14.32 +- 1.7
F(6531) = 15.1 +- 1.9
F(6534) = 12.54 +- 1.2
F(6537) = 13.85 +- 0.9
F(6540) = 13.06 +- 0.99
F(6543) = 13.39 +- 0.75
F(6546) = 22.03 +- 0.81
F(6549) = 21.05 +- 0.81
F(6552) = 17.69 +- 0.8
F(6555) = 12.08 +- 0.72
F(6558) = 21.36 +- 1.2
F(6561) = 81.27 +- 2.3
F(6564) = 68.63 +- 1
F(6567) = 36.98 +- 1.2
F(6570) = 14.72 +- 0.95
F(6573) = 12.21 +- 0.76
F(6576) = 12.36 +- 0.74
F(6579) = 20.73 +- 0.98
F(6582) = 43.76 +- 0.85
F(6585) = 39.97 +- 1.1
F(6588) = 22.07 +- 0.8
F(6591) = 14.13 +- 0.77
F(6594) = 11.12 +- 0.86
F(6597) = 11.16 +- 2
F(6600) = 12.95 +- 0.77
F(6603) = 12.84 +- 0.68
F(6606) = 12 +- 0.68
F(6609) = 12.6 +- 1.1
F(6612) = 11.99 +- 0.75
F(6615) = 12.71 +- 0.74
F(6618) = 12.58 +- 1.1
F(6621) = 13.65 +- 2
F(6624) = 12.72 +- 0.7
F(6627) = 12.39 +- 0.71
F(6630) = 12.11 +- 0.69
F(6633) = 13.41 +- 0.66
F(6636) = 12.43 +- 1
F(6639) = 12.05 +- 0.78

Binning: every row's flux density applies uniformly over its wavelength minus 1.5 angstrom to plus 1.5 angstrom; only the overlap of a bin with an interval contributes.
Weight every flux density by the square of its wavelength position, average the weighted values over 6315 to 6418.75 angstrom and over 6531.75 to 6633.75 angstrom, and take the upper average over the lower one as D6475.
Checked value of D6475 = 1.77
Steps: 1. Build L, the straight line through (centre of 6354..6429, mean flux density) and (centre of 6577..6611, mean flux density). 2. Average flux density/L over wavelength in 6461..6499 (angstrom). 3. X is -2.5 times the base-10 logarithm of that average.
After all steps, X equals 0.27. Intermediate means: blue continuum 12.4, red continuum 19.2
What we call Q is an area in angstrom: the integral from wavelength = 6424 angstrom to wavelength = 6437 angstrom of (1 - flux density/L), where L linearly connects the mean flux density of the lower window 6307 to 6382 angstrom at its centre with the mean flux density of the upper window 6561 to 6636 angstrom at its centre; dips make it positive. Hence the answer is 3.1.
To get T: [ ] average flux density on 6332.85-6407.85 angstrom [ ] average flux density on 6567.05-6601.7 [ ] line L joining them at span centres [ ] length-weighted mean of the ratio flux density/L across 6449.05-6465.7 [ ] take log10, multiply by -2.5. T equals 0.335 mag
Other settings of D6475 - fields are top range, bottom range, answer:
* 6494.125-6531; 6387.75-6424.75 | 1.06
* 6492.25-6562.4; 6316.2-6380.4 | 1.48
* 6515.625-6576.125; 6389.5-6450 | 1.86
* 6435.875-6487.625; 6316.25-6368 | 1.04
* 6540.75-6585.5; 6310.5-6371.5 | 2.54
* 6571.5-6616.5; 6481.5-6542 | 1.43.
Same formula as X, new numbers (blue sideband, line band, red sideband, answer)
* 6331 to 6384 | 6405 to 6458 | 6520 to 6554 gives 0.11 mag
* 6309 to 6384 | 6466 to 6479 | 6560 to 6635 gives 0.33 mag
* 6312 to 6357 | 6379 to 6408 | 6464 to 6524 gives -0.04 mag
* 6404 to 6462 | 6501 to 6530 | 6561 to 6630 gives 0.27 mag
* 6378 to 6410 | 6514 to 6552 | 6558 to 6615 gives 0.39 mag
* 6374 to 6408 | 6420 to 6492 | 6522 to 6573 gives 0.36 mag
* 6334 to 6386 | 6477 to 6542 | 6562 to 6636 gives 0.32 mag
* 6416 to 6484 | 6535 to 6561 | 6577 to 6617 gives -0.25 mag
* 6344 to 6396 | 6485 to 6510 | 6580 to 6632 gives 0.26 mag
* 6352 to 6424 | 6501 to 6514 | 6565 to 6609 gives 0.34 mag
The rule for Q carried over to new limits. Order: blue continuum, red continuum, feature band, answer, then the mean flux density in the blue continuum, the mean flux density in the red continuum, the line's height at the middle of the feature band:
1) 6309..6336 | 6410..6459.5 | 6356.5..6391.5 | -2.0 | 11.9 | 12.1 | 12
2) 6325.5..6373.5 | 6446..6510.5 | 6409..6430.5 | -0.7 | 12.2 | 11.7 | 12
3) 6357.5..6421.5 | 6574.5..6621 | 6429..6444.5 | 1.1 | 12.5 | 17.4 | 13.6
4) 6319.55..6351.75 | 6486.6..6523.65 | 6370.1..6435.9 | 0.2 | 12.1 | 12.2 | 12.1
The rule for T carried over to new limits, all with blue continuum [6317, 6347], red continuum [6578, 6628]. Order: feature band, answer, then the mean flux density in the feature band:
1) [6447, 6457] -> 0.26 mag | 11.2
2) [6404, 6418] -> 0.10 mag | 12.2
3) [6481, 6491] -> 0.25 mag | 11.7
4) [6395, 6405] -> 0.08 mag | 12.3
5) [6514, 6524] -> 0.16 mag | 13.3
